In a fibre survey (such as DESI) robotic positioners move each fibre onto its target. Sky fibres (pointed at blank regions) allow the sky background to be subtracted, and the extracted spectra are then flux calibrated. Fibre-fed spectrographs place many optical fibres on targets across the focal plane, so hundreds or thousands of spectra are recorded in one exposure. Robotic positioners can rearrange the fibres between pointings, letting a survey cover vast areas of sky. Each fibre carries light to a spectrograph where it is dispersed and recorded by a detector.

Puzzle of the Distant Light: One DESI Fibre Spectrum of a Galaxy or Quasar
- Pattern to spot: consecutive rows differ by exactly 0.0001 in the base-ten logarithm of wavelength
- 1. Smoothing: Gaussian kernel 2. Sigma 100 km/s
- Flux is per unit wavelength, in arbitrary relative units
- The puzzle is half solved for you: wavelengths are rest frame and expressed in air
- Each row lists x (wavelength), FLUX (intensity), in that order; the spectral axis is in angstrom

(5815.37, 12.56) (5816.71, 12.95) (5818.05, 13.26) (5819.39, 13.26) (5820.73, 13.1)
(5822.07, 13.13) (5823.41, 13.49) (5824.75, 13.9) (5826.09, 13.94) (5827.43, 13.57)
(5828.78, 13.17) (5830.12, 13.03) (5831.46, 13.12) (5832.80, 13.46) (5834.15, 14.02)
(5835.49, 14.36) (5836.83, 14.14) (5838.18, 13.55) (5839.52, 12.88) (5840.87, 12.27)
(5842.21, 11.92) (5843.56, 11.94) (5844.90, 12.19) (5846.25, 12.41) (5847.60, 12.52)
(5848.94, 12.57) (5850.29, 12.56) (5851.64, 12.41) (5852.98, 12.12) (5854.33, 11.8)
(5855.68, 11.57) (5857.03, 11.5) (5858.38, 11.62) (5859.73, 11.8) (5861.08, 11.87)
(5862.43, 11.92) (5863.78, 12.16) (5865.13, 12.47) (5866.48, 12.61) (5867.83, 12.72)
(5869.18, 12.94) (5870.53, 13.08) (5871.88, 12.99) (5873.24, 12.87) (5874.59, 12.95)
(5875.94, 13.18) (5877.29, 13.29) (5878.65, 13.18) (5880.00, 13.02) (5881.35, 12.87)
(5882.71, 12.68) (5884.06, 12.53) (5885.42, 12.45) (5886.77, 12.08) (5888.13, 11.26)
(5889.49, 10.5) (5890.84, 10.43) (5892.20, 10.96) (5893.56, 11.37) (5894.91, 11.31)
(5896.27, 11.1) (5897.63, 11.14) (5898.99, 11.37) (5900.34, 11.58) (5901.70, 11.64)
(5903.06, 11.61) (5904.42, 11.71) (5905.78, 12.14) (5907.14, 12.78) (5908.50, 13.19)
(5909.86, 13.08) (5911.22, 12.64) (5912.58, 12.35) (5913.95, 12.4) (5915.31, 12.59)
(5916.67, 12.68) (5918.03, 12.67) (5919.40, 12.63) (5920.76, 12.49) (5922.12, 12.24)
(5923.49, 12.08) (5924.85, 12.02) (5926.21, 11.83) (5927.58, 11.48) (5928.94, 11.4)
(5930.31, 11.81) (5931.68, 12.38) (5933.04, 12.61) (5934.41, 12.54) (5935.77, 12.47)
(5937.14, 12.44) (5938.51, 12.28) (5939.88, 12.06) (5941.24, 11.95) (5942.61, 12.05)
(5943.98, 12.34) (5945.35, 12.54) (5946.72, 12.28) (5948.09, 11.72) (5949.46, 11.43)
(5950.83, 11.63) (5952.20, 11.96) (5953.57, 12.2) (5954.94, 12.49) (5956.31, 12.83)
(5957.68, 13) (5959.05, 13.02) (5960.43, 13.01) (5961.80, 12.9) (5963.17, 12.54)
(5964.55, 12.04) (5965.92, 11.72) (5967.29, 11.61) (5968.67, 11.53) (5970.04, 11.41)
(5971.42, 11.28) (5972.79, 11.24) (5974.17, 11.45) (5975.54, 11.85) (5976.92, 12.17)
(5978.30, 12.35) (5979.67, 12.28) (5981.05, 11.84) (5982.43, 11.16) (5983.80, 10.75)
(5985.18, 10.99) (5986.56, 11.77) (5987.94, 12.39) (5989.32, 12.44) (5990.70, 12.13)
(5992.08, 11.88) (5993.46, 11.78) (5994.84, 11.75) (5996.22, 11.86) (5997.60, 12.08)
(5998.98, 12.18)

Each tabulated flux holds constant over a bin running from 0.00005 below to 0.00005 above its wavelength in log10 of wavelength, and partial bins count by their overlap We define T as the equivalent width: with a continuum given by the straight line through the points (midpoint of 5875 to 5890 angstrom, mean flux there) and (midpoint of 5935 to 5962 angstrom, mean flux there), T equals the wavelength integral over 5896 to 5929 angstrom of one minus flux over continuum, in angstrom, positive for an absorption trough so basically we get 0.7 angstrom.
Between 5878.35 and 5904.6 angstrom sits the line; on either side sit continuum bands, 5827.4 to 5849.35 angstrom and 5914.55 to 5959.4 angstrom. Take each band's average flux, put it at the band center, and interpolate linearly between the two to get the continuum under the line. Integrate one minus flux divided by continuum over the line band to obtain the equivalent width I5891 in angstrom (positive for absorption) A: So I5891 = 1.8 angstrom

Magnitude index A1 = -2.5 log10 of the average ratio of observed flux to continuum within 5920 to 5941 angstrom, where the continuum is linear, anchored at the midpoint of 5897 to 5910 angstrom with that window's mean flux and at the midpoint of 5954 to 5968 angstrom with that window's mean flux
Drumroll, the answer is 0.01 mag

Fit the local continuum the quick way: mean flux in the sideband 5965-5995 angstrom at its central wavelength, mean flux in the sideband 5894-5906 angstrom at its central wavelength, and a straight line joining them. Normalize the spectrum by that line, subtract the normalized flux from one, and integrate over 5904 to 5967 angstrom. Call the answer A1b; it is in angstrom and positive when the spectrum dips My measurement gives -3.9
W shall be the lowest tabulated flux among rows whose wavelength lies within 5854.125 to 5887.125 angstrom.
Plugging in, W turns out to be 11.5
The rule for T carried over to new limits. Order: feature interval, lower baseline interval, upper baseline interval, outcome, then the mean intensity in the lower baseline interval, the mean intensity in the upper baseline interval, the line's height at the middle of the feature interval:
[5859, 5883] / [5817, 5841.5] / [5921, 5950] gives 0.4 angstrom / 13.4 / 12.1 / 12.9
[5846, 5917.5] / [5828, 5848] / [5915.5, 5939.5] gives 2.4 angstrom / 13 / 12.2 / 12.6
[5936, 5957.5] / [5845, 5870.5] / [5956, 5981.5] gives -0.1 angstrom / 12.2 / 12.1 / 12.1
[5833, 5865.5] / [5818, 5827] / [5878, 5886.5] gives 1.7 angstrom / 13.5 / 12.8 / 13.2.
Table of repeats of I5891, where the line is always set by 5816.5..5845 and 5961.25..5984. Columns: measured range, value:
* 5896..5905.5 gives 0.8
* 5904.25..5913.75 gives -0.1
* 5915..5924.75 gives -0.1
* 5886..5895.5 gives 1.1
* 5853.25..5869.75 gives 1.1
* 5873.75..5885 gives -0.2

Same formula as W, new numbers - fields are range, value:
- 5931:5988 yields 10.75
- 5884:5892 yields 10.43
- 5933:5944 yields 11.95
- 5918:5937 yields 11.4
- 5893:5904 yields 11.1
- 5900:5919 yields 11.58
